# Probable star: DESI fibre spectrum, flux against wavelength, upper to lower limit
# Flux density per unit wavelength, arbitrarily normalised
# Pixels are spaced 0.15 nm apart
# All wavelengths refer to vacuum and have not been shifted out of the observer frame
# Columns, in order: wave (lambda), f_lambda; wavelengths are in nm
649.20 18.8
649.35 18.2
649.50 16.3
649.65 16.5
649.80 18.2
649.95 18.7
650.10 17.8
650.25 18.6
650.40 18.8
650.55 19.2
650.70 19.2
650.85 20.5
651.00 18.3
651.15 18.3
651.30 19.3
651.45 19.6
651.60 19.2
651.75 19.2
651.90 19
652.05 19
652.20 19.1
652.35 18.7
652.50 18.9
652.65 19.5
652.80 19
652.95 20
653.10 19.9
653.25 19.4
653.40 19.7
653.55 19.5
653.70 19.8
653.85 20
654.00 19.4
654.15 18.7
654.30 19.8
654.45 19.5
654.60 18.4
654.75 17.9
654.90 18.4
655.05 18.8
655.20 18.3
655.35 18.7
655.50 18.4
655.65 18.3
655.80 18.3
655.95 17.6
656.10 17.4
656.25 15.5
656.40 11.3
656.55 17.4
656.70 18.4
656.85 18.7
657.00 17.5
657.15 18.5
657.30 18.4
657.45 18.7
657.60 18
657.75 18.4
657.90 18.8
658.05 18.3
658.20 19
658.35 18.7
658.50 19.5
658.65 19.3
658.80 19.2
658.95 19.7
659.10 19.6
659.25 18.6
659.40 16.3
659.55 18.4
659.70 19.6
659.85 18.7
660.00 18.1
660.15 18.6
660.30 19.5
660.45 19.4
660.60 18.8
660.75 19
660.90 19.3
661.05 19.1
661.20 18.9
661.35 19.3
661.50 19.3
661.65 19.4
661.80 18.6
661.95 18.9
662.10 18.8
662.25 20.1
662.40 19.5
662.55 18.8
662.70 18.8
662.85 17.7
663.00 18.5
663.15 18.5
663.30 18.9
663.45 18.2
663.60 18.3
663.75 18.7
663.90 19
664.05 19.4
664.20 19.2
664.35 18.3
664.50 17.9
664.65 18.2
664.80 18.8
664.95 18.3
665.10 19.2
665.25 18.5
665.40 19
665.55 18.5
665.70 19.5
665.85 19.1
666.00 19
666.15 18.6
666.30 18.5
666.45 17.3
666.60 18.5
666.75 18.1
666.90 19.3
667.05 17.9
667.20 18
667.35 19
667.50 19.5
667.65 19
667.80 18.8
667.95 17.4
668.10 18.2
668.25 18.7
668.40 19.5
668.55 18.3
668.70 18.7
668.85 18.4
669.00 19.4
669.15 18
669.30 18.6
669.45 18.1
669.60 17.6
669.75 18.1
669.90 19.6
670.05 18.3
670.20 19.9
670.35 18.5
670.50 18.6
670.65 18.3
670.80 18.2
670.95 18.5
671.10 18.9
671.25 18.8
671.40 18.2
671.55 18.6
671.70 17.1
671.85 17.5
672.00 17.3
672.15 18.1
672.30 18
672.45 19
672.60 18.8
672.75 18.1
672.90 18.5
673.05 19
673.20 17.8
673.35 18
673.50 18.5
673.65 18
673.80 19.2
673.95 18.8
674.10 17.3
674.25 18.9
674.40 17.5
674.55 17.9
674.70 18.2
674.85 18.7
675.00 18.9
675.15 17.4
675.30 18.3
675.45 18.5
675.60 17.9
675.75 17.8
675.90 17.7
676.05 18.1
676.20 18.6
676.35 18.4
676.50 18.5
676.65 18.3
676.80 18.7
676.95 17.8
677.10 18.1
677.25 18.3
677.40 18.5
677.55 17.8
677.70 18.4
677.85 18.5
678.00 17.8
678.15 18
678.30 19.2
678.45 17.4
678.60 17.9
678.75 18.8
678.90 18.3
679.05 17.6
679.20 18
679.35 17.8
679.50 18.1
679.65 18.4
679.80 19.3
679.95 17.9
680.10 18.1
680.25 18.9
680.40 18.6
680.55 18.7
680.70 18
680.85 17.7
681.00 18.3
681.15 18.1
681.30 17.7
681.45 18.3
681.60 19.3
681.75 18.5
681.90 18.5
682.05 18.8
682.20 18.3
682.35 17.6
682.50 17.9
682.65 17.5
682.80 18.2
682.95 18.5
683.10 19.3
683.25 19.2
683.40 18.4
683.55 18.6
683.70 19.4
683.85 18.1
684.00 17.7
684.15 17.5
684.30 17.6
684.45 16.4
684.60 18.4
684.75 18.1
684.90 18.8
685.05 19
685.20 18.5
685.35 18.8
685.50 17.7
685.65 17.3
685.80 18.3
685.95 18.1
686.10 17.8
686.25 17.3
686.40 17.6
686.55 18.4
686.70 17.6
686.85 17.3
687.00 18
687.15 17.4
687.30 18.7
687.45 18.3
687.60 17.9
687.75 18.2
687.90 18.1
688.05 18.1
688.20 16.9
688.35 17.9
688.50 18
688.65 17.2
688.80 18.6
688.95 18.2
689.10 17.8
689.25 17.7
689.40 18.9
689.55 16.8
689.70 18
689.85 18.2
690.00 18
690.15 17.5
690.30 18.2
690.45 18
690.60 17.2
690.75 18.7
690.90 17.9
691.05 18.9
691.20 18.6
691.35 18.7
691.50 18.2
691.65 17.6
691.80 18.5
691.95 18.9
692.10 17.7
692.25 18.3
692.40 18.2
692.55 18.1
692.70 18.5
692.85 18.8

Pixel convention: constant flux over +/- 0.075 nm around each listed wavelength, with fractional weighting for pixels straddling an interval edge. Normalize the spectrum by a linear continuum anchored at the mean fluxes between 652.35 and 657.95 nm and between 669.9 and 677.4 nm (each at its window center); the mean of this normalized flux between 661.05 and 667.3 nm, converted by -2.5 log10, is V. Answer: -0.02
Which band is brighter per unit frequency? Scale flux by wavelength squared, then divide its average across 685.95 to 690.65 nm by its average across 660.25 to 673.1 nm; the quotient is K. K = 1.0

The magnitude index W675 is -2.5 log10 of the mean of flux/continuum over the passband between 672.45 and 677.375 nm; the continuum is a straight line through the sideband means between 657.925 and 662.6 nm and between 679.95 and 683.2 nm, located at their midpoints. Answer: 0.01 mag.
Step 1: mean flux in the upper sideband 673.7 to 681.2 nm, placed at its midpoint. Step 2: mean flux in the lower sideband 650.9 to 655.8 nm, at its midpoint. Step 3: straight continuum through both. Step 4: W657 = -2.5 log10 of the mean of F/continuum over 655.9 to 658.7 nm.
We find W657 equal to 0.06 mag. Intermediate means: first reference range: 19.1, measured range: 17.9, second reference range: 18.2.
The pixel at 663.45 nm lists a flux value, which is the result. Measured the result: 18.2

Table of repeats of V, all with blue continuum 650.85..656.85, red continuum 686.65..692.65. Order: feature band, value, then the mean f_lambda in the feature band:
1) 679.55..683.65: -0.01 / 18.4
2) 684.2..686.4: 0.01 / 18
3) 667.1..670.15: -0.01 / 18.6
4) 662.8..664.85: 0.00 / 18.6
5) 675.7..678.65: 0.00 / 18.2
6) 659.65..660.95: -0.03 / 19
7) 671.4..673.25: 0.01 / 18.2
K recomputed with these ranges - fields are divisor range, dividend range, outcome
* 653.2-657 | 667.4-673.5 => 1.06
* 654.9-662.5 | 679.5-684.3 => 1.06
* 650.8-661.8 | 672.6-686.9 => 1.04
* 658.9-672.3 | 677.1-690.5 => 1.03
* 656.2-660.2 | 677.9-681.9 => 1.07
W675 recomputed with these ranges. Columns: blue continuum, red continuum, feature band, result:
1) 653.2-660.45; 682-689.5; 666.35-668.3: -0.01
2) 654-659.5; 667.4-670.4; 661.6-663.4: -0.02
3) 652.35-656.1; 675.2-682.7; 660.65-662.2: -0.02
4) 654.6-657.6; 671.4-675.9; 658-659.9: -0.06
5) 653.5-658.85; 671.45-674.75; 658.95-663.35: -0.03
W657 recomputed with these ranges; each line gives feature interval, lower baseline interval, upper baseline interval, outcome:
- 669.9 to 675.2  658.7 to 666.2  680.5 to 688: 0.01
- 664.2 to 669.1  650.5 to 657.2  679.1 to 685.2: -0.01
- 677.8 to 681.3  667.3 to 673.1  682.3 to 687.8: 0.00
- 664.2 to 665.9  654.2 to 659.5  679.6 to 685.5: -0.03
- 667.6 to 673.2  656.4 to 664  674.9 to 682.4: 0.00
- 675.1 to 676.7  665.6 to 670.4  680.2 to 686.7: 0.02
